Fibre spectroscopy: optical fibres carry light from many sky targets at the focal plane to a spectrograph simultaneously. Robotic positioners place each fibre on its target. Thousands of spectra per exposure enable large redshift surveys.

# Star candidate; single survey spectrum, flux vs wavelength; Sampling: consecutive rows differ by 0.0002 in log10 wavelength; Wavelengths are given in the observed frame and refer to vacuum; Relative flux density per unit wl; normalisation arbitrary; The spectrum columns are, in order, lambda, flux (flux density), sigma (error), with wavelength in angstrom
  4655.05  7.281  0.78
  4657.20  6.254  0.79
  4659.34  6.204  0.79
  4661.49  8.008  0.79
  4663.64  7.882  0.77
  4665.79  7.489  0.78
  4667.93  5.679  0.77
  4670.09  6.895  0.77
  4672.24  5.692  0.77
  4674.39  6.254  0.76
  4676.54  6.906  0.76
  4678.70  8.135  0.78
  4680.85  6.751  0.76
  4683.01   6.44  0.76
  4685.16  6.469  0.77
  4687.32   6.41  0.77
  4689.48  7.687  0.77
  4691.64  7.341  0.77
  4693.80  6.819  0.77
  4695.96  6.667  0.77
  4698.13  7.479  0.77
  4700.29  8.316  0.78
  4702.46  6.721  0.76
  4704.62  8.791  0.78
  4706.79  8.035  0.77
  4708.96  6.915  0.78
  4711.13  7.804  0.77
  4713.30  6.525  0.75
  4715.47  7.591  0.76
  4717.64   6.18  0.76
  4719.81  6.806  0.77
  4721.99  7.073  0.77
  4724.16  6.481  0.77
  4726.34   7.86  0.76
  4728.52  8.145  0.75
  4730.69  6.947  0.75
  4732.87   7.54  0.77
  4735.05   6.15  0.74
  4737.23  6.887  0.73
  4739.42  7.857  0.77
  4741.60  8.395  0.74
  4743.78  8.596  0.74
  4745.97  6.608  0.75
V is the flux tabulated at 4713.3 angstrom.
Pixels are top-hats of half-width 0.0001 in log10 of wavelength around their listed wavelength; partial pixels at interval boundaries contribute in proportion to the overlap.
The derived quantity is 6.525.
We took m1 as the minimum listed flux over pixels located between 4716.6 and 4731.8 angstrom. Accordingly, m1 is 6.18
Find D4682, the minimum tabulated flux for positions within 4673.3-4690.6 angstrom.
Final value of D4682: 6.254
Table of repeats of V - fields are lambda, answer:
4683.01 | 6.44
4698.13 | 7.479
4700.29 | 8.316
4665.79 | 7.489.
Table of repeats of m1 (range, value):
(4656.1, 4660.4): 6.204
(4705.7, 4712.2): 6.915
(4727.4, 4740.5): 6.15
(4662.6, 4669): 5.679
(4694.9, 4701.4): 6.667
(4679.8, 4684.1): 6.44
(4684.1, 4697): 6.41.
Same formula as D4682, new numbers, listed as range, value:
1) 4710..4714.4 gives 6.525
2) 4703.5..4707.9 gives 8.035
